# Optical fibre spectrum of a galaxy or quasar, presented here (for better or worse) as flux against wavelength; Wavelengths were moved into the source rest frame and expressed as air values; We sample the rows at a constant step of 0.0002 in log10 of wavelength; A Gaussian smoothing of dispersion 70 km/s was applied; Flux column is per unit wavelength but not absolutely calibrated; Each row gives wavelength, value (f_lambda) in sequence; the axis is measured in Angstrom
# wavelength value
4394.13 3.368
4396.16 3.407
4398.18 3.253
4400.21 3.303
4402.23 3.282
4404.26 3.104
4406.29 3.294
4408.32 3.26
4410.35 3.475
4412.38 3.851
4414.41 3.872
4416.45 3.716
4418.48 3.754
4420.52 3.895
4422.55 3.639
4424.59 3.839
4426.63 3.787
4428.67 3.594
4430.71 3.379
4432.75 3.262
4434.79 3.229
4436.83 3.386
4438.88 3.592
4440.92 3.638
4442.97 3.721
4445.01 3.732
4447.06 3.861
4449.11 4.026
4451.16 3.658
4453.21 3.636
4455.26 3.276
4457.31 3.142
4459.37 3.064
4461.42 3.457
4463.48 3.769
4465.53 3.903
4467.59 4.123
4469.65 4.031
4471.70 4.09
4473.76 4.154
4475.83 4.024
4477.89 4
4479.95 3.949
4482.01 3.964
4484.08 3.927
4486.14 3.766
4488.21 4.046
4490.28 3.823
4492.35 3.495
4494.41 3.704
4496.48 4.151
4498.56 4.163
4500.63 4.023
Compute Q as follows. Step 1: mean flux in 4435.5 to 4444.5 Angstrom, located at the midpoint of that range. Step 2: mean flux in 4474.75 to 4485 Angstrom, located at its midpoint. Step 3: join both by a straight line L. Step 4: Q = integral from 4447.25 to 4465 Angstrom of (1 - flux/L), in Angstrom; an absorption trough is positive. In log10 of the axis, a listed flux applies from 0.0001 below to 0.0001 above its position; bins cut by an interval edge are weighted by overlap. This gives 1.0 Angstrom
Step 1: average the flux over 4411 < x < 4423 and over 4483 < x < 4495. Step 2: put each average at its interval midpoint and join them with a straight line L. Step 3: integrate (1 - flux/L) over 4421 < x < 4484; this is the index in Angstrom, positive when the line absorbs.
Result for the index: 1.48 Angstrom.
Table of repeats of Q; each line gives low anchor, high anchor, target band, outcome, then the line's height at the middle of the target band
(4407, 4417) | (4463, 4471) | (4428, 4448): 1.3 Angstrom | 3.79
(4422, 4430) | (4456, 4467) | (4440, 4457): -0.5 Angstrom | 3.57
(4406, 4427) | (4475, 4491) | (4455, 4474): 0.8 Angstrom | 3.87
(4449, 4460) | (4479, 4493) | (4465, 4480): -1.5 Angstrom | 3.68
